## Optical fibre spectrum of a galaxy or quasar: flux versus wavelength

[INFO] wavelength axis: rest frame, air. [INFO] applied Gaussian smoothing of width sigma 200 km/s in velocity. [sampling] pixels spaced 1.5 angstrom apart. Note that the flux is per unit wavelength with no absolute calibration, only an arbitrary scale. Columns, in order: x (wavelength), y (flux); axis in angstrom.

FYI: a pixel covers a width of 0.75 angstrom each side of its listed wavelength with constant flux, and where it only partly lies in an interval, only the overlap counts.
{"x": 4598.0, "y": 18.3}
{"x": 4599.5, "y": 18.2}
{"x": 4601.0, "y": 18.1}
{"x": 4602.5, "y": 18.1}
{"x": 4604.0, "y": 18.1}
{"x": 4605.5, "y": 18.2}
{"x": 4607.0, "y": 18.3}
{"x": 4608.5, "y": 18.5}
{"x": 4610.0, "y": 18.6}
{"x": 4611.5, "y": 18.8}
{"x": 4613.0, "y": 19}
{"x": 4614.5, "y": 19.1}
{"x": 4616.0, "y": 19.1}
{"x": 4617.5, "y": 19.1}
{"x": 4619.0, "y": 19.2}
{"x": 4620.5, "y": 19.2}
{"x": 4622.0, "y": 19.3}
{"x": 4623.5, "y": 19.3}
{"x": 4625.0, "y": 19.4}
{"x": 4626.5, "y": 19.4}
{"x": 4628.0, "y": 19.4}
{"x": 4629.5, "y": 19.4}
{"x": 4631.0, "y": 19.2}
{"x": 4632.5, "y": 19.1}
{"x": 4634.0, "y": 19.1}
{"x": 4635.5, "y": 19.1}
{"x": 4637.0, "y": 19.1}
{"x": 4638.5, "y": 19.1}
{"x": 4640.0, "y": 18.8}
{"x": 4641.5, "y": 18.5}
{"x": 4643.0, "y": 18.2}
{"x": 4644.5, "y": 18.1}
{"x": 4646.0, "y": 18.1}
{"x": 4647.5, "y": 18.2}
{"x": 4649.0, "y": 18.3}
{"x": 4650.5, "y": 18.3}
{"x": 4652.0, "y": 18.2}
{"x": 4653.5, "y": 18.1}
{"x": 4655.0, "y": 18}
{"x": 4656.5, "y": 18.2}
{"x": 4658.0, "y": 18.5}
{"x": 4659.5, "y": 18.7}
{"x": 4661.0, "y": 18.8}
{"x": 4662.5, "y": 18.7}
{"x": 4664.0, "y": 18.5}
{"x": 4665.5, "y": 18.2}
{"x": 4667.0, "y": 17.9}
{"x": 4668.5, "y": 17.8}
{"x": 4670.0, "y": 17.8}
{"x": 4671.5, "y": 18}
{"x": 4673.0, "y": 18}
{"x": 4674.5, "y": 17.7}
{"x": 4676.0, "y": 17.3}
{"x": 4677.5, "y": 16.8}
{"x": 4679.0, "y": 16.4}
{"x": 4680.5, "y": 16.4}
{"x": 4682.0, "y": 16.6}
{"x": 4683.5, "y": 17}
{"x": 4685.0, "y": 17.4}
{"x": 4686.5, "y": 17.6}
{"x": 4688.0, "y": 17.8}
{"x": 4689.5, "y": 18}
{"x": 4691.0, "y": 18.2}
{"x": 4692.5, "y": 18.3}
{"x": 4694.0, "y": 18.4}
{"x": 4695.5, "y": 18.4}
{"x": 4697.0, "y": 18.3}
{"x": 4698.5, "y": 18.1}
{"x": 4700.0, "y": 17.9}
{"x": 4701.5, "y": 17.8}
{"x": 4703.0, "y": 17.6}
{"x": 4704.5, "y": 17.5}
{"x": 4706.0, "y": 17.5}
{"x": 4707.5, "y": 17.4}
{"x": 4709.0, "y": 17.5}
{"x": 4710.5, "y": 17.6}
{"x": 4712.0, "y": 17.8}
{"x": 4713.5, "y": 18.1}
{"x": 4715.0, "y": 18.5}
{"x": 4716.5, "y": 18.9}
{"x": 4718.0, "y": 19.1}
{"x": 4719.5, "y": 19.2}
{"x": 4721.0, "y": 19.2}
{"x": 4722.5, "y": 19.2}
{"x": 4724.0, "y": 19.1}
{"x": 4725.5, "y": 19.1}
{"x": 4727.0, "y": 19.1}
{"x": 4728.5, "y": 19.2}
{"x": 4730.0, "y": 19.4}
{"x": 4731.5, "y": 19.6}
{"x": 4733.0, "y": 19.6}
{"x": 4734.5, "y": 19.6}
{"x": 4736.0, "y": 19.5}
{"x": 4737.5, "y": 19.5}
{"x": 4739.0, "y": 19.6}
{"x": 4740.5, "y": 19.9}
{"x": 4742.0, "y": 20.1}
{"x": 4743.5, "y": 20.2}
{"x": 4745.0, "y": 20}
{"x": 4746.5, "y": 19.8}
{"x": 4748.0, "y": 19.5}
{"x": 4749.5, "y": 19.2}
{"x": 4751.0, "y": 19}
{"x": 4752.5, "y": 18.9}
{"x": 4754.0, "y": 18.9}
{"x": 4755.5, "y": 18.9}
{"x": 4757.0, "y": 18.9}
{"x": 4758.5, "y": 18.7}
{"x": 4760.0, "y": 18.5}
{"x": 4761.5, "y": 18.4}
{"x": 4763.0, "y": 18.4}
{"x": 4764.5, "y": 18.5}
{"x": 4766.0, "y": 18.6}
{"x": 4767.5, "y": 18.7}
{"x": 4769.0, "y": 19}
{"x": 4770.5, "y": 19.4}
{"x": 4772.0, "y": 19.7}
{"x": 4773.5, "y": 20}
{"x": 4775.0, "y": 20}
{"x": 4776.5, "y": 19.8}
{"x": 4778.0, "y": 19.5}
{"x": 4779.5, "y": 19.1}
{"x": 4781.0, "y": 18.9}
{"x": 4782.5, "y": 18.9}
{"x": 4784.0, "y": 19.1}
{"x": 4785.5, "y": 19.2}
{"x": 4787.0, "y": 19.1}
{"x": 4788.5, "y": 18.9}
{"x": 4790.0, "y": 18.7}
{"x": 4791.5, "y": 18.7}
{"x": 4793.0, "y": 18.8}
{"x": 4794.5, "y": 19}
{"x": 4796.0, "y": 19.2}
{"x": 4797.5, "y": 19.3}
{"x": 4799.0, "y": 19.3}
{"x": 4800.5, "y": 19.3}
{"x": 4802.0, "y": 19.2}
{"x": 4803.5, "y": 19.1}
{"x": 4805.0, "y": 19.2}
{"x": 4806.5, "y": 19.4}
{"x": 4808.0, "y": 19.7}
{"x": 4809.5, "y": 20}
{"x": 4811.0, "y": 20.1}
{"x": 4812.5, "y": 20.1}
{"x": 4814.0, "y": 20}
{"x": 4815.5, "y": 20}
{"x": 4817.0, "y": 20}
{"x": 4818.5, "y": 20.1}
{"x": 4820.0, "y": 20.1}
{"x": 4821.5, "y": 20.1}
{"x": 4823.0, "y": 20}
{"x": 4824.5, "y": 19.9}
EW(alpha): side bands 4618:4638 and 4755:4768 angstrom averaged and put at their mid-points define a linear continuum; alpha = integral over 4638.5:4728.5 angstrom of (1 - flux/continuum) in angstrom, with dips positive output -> 4.2 angstrom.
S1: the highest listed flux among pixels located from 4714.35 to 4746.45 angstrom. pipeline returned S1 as 20.2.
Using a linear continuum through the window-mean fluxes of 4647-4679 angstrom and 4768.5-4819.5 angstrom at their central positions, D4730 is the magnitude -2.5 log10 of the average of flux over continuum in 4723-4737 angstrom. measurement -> -0.03 mag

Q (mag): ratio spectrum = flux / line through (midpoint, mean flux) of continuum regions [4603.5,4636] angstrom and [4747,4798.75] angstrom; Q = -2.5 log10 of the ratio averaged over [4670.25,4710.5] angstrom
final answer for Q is 0.08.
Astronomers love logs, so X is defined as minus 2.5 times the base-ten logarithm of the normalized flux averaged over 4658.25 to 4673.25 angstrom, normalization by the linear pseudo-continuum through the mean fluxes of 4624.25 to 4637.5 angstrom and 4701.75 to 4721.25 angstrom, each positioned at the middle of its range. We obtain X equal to 0.03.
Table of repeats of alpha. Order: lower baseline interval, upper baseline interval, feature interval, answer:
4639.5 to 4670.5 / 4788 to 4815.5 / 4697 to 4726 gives 0.7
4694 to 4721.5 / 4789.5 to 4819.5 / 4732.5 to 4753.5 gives -1.1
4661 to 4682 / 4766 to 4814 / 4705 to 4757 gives -1.6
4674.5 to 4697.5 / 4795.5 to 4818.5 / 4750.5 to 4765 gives 0.0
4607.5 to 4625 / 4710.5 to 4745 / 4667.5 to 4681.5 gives 1.3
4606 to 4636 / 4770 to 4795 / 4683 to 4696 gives 0.8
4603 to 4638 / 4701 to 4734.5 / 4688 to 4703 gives 0.5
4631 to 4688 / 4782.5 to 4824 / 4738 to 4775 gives -0.4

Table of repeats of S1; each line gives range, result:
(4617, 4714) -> 19.4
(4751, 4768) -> 19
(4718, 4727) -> 19.2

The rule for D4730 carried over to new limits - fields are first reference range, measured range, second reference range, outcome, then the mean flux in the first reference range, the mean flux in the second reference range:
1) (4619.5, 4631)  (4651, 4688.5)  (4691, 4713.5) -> 0.043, 19.3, 17.9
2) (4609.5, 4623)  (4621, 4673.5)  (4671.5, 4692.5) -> -0.020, 19.1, 17.4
